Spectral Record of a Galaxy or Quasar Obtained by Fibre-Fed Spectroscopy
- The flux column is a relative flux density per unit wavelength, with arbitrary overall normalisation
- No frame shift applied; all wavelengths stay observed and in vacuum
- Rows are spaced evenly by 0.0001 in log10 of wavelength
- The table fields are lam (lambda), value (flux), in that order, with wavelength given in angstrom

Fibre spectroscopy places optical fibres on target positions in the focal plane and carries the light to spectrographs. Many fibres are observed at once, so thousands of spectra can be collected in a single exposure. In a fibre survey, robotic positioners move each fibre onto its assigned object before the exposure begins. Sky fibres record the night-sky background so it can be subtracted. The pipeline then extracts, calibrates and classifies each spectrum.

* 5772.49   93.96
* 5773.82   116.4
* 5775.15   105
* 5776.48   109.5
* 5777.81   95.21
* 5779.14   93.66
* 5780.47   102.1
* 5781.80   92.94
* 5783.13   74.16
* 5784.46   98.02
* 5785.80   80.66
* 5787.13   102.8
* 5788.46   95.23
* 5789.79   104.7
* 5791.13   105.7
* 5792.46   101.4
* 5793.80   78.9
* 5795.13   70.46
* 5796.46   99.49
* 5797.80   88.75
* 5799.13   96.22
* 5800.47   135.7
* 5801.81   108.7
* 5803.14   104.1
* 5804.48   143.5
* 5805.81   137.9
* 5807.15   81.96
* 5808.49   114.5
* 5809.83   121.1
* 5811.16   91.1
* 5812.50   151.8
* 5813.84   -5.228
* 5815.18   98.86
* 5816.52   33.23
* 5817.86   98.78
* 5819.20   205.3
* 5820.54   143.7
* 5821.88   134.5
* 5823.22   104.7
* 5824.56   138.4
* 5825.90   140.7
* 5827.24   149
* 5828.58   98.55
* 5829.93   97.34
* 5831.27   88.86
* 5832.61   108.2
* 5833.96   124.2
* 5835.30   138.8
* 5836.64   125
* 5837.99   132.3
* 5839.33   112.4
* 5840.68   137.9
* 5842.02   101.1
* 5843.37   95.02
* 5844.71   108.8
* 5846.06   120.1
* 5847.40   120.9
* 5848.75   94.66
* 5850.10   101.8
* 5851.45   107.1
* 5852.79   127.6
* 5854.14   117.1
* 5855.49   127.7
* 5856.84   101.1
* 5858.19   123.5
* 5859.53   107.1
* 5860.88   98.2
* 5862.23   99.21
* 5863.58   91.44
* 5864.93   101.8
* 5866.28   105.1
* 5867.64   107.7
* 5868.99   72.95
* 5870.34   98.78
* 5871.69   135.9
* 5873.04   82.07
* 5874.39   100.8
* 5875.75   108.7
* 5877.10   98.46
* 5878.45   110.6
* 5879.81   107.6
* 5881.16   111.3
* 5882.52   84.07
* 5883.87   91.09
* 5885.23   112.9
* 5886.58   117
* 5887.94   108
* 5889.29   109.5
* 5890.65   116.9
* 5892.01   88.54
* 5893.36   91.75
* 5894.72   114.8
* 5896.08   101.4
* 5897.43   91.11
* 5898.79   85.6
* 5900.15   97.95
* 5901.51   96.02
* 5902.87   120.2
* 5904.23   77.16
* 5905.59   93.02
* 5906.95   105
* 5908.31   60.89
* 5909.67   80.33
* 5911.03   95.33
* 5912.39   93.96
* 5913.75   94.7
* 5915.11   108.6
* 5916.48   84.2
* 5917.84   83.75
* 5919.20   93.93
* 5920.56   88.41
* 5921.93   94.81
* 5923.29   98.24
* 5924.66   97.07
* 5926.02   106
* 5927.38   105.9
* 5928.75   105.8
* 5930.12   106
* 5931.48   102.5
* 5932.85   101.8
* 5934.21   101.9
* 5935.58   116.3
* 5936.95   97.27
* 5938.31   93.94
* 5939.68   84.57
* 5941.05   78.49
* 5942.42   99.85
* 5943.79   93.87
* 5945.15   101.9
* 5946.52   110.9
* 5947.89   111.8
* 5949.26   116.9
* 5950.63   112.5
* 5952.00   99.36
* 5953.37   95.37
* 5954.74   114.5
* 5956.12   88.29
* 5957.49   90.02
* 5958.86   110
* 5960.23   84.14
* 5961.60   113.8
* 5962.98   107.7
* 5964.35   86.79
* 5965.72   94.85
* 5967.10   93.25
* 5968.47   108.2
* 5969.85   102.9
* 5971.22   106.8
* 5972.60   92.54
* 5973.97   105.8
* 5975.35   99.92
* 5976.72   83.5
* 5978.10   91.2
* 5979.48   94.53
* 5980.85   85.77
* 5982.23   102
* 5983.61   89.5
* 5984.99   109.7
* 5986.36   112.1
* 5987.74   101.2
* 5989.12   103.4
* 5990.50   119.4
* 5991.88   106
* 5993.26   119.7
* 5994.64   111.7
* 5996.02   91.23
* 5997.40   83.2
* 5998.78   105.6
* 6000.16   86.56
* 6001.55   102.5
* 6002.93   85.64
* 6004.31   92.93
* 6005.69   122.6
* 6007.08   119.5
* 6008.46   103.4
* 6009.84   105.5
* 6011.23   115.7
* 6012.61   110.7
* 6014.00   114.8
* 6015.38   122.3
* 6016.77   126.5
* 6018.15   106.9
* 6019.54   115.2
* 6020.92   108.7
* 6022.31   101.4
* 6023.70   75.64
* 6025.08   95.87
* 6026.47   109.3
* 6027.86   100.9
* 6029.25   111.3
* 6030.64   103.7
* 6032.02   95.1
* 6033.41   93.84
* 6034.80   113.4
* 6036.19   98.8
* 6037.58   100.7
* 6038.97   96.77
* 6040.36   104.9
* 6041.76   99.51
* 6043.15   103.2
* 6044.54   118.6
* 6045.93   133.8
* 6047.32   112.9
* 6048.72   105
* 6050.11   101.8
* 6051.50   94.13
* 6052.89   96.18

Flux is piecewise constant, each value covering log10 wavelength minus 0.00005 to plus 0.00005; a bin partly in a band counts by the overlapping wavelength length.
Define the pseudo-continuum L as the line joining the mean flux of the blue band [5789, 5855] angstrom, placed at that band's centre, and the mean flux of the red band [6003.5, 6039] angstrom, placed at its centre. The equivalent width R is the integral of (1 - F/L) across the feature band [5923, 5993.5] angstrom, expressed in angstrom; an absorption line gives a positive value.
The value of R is 4.5 angstrom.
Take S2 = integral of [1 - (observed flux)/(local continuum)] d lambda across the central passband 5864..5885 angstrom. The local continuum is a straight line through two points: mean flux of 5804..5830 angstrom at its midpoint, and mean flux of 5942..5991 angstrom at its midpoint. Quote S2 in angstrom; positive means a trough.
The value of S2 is 1.5 angstrom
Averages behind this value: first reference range 114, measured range 101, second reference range 101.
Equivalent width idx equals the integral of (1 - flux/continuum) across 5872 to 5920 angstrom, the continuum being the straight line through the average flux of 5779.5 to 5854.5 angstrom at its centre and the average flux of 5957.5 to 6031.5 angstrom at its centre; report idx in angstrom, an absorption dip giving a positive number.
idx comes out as 3.7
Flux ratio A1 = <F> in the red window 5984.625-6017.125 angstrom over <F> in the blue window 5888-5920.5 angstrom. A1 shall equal 1.1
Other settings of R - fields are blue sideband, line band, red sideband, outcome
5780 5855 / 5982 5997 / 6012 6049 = 0.2 angstrom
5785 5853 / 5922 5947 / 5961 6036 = 1.3 angstrom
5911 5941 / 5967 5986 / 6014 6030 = 0.9 angstrom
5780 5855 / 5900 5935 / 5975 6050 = 3.4 angstrom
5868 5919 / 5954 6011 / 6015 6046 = 1.1 angstrom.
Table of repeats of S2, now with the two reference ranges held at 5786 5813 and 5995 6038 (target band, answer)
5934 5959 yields 0.93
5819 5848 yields -4.63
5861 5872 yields 0.53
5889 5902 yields 0.74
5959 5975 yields 0.67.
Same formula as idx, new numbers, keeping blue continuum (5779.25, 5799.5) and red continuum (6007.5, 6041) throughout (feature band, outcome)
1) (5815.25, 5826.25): -3.3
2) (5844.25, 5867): -3.0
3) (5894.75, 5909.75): 0.9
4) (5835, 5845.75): -2.6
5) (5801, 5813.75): -2.5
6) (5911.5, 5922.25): 0.7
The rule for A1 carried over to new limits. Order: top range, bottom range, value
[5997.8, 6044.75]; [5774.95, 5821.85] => 1.02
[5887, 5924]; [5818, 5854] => 0.79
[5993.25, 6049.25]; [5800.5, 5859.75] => 0.92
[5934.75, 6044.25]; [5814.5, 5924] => 0.97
